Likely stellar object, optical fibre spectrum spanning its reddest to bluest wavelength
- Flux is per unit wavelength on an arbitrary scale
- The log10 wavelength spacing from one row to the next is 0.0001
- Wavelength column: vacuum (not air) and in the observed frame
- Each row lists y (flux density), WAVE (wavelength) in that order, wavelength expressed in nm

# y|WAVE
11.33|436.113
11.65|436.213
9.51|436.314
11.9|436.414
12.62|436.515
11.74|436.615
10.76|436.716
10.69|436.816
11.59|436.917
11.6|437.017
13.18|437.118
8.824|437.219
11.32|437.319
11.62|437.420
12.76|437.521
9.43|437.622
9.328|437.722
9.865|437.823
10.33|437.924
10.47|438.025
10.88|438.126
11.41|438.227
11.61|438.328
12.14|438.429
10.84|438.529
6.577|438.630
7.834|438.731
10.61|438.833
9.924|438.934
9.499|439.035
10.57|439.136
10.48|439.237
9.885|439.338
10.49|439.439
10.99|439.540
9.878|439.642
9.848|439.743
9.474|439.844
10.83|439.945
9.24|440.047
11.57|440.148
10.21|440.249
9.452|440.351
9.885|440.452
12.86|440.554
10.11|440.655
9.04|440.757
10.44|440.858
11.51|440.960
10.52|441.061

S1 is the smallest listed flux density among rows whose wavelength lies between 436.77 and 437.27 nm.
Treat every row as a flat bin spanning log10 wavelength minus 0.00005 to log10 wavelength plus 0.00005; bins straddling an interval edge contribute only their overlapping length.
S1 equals 8.824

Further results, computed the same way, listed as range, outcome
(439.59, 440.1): 9.24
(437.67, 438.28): 9.328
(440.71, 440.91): 9.04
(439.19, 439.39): 9.885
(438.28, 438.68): 6.577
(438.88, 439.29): 9.499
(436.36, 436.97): 10.69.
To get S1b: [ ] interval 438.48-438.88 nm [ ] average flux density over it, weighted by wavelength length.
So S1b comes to 8.92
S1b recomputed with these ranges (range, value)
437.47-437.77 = 10.5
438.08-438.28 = 11.1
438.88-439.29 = 10.1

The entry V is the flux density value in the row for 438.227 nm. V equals 11.41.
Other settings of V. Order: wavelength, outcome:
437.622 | 9.43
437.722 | 9.328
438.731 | 7.834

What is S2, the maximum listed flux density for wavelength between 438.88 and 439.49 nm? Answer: 10.57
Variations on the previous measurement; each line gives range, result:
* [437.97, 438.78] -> 12.14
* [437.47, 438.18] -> 12.76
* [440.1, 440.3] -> 11.57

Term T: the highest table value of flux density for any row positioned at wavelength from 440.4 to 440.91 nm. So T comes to 12.86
